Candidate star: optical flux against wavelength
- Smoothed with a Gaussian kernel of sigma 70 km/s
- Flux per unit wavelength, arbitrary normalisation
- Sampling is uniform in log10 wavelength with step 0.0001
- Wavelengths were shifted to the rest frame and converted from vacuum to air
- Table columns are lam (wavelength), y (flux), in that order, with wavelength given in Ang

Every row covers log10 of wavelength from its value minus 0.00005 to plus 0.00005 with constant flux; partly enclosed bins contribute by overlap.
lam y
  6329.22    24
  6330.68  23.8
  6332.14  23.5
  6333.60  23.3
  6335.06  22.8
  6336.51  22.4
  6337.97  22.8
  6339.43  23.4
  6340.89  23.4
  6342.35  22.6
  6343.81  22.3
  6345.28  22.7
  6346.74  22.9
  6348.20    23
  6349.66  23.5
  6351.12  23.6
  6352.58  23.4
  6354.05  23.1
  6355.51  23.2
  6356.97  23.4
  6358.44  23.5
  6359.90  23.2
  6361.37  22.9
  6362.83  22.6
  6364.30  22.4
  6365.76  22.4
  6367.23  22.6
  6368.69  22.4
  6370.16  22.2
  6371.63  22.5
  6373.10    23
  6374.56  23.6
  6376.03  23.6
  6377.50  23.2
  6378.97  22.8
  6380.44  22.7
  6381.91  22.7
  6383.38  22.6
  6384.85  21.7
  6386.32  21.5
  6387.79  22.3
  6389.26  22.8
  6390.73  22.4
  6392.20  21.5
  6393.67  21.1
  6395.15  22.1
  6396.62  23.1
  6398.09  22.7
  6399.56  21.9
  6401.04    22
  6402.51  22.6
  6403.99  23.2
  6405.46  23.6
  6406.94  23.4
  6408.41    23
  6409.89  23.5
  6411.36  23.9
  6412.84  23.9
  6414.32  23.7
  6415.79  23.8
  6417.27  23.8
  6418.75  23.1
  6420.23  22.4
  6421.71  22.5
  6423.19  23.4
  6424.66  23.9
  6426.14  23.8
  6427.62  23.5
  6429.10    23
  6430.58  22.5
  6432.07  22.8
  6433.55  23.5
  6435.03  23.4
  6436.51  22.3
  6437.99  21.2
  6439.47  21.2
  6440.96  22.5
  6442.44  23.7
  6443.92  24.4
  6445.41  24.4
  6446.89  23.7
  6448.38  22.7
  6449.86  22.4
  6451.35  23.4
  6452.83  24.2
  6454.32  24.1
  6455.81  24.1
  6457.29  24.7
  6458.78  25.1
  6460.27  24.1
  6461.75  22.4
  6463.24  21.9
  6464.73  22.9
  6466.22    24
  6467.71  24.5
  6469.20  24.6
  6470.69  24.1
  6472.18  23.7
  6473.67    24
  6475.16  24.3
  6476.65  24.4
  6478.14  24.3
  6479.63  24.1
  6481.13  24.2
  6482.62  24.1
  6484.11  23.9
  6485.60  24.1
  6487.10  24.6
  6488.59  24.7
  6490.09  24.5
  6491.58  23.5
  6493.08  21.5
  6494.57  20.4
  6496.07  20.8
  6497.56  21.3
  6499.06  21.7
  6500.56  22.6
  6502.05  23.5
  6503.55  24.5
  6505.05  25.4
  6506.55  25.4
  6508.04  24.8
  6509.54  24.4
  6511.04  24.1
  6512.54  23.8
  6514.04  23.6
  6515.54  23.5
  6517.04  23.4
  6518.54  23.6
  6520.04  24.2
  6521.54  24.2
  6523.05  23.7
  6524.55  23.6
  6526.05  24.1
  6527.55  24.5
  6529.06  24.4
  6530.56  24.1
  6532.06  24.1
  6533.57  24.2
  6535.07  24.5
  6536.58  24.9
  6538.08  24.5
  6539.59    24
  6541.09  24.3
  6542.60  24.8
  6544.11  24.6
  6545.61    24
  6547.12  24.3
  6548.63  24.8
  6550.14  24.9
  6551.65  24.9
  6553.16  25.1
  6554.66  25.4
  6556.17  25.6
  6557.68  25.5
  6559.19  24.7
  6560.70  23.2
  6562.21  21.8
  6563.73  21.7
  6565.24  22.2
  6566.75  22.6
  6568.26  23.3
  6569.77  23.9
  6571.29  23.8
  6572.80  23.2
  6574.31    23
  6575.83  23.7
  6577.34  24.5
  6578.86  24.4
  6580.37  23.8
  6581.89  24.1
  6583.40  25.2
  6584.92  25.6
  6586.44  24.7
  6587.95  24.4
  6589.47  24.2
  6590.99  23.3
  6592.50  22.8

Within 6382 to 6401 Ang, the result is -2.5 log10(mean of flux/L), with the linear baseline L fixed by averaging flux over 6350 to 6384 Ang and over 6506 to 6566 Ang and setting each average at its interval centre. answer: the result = 0.05 mag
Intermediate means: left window 22.9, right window 24.2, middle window 22.2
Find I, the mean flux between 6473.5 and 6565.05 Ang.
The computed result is 24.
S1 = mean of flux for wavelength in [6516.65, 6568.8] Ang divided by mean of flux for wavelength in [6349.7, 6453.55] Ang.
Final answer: 1.05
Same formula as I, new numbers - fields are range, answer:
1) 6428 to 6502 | 23.4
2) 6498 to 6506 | 23.5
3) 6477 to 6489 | 24.2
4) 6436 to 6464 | 23.3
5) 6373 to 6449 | 22.9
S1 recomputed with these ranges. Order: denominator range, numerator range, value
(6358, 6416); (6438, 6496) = 1.04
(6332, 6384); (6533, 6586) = 1.05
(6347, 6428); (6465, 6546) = 1.04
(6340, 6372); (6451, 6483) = 1.05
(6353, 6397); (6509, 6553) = 1.07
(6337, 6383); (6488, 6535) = 1.03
